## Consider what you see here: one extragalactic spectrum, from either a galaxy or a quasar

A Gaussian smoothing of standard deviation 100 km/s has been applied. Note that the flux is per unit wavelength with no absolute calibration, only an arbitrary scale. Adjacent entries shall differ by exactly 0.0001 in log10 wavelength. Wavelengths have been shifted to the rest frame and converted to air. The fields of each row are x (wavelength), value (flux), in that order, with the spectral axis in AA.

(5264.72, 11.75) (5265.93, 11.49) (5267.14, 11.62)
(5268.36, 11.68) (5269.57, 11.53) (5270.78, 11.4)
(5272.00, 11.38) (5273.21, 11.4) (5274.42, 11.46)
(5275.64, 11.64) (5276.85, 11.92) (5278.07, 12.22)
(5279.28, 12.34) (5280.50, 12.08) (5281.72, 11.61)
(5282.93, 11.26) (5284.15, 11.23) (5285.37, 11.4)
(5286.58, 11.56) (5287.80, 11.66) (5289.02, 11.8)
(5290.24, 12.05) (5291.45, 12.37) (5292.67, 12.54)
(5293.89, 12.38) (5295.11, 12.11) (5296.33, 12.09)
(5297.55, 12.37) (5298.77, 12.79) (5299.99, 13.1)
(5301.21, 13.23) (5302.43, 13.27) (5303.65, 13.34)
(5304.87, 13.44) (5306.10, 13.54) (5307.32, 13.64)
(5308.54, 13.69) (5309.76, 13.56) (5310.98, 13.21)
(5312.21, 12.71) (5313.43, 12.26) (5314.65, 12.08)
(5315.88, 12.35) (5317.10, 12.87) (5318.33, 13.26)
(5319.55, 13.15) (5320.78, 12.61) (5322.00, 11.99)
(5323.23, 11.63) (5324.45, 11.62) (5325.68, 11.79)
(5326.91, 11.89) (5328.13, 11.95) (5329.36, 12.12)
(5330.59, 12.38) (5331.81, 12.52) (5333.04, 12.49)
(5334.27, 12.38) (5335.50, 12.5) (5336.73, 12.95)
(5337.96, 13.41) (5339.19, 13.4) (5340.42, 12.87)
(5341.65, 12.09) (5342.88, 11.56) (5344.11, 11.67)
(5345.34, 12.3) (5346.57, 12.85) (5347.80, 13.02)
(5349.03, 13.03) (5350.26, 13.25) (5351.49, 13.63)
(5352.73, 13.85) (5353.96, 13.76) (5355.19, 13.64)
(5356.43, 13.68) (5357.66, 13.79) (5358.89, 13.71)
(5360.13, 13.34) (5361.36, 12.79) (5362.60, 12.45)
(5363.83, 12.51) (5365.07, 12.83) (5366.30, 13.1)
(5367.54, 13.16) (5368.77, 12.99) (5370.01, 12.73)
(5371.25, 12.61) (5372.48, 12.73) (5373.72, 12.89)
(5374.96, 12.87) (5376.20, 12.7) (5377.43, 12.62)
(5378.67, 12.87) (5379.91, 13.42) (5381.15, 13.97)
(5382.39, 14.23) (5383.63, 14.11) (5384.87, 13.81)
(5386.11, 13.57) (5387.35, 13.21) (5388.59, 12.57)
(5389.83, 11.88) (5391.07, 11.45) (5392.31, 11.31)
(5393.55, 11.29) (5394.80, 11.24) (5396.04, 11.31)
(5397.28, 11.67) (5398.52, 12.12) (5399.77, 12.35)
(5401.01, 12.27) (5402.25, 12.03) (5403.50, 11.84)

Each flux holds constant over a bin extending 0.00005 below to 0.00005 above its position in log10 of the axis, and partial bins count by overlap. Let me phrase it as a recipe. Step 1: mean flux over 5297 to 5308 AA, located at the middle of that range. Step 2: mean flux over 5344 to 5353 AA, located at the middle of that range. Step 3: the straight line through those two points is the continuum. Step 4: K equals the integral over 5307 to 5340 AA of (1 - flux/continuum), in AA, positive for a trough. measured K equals 1.27 AA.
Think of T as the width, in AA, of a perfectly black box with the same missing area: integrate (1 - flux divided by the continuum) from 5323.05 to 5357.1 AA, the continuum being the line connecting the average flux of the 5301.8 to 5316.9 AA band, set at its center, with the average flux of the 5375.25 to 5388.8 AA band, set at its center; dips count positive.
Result 1.41 AA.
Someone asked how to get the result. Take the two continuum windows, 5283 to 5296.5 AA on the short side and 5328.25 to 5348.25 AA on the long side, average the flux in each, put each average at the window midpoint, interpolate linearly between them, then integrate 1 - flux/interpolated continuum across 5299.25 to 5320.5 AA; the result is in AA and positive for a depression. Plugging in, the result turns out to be -1.6 AA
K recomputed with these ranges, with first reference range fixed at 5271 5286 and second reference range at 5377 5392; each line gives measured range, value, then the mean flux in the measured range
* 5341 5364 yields -0.6 AA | 13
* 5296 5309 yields -1.3 AA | 13.2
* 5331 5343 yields -0.2 AA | 12.7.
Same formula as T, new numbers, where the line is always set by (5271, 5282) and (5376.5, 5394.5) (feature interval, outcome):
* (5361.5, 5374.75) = -0.1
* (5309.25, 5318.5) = -0.5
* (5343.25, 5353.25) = -0.3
